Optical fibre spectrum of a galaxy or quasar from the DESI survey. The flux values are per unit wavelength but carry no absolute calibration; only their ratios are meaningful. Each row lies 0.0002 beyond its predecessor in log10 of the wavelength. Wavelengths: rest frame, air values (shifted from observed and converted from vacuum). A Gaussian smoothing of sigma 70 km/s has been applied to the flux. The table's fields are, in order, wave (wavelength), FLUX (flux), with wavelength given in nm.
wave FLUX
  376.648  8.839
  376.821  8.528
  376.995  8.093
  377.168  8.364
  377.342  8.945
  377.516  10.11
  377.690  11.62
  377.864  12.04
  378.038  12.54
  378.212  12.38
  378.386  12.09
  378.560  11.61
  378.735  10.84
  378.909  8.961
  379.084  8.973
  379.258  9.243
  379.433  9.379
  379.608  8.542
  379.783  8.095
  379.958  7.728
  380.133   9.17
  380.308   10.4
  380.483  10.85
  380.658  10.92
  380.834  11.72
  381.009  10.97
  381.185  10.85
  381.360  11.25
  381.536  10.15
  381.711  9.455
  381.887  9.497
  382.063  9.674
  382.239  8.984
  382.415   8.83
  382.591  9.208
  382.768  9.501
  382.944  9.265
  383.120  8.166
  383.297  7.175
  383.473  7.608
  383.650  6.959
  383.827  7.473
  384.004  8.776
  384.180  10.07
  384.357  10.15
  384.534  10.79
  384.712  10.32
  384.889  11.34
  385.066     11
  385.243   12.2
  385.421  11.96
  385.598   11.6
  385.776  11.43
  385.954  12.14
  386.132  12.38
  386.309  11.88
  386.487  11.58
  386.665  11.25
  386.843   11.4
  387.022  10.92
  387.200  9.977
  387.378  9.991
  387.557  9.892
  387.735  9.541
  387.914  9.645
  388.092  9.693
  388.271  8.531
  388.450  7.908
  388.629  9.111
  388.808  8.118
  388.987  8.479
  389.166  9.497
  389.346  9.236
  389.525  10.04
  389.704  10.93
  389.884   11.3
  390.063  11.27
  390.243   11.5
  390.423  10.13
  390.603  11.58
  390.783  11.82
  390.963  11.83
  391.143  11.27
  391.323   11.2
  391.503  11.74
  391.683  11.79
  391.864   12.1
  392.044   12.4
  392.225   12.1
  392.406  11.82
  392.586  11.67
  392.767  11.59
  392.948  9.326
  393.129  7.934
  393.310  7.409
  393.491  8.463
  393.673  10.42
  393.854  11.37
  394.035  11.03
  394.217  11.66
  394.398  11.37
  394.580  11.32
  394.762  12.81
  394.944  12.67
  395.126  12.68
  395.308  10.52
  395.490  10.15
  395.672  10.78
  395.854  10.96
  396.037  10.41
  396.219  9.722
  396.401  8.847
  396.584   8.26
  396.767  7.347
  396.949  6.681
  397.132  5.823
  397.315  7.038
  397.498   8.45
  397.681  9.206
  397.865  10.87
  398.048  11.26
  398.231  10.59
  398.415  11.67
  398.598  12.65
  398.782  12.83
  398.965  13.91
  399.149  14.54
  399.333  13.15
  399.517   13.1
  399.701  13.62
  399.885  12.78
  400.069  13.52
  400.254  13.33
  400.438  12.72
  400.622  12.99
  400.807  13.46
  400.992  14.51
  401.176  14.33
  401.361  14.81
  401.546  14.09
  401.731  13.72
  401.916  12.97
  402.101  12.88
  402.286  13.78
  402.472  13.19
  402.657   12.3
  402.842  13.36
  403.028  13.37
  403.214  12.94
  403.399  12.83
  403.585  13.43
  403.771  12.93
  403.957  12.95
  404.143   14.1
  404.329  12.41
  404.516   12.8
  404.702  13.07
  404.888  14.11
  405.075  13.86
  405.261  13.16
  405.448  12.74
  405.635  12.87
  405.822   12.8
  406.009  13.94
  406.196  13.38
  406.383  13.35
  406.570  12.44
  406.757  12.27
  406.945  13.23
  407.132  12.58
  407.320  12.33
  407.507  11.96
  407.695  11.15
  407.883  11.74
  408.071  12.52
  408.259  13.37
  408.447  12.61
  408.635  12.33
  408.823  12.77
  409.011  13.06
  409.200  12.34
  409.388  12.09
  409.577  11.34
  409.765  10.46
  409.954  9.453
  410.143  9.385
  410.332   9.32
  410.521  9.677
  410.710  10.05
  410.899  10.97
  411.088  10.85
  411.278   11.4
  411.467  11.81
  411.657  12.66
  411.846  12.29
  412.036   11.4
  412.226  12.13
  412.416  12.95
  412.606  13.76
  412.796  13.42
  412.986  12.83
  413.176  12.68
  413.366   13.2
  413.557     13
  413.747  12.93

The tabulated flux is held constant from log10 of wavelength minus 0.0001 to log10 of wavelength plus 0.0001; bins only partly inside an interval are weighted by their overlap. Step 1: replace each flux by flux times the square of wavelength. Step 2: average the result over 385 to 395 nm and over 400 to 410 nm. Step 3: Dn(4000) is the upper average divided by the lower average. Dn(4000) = 1.29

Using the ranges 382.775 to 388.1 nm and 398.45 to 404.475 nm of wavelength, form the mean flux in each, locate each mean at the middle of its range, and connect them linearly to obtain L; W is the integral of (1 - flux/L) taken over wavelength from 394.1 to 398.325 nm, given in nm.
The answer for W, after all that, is 0.793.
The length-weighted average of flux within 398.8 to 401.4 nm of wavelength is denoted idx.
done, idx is 13.6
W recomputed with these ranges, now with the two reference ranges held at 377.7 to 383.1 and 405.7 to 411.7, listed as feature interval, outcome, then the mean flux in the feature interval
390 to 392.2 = -0.16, 11.6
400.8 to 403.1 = -0.44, 13.6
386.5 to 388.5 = 0.10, 9.99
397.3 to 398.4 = 0.13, 9.89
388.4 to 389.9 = 0.18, 9.35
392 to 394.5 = 0.07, 10.6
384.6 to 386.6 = -0.23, 11.6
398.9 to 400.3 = -0.27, 13.5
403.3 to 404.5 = -0.16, 13.1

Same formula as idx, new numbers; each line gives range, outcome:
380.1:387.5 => 10.2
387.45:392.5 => 10.5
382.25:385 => 9.06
